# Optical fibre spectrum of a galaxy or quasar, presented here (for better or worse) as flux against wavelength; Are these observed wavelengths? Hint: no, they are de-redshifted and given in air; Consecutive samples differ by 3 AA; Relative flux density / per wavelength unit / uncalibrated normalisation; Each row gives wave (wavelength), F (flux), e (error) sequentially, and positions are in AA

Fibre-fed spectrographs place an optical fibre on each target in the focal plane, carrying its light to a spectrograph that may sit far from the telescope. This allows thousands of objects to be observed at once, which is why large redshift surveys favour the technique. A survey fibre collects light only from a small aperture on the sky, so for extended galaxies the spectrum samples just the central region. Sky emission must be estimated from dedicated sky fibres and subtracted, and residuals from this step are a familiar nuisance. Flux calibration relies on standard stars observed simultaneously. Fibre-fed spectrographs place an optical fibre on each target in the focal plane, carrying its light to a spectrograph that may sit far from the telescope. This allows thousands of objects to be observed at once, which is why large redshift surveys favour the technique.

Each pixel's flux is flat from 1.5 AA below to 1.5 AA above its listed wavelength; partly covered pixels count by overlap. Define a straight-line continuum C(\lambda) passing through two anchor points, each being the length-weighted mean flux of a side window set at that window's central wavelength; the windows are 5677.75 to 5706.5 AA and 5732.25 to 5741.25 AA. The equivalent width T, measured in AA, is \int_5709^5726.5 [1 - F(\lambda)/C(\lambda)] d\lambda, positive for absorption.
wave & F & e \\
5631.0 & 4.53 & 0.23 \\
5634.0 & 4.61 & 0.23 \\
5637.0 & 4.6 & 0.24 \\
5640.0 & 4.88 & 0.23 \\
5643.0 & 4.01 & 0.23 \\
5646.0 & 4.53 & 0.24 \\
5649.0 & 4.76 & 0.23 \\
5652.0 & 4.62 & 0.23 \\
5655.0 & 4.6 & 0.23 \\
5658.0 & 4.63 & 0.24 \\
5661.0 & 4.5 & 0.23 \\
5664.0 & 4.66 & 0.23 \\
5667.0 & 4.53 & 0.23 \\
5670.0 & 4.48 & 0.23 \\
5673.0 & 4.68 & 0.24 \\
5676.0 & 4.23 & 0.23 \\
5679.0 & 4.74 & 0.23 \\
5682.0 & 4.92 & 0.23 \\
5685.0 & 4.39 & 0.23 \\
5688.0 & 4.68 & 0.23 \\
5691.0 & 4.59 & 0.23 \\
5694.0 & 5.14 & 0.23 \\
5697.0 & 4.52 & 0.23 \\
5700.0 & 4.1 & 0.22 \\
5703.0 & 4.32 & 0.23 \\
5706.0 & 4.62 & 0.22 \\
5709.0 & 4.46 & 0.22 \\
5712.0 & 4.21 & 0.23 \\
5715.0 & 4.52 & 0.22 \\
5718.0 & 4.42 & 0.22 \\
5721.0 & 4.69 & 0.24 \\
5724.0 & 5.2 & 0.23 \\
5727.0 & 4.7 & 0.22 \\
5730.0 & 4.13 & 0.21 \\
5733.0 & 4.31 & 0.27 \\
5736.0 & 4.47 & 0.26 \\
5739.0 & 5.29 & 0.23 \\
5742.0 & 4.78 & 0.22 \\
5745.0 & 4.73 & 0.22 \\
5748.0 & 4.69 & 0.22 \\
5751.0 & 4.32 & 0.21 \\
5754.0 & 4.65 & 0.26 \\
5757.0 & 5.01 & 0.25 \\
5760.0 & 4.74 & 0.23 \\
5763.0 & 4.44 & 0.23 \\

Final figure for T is 0.28 AA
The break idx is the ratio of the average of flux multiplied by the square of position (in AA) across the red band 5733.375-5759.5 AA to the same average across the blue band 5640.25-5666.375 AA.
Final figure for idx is 1.07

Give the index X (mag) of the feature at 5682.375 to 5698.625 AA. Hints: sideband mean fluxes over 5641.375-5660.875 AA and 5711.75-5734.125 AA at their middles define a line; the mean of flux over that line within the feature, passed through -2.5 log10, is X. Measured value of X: -0.03 mag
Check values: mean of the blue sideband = 4.53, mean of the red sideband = 4.54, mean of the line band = 4.68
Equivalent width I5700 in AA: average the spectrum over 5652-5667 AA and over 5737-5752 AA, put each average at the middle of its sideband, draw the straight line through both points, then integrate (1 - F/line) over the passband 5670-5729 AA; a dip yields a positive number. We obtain 1.2 AA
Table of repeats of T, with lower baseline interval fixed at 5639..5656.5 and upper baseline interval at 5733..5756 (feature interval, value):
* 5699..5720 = 1.12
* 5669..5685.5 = 0.03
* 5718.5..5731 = -0.06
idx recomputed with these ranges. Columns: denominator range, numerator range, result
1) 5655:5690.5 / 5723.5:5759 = 1.04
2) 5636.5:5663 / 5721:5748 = 1.06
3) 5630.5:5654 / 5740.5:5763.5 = 1.06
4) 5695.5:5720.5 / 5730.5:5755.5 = 1.06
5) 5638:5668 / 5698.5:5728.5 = 1.01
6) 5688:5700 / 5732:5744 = 1.03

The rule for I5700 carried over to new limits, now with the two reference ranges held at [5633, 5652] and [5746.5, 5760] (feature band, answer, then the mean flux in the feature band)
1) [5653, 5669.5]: 0.03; 4.58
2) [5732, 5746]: -0.20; 4.73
